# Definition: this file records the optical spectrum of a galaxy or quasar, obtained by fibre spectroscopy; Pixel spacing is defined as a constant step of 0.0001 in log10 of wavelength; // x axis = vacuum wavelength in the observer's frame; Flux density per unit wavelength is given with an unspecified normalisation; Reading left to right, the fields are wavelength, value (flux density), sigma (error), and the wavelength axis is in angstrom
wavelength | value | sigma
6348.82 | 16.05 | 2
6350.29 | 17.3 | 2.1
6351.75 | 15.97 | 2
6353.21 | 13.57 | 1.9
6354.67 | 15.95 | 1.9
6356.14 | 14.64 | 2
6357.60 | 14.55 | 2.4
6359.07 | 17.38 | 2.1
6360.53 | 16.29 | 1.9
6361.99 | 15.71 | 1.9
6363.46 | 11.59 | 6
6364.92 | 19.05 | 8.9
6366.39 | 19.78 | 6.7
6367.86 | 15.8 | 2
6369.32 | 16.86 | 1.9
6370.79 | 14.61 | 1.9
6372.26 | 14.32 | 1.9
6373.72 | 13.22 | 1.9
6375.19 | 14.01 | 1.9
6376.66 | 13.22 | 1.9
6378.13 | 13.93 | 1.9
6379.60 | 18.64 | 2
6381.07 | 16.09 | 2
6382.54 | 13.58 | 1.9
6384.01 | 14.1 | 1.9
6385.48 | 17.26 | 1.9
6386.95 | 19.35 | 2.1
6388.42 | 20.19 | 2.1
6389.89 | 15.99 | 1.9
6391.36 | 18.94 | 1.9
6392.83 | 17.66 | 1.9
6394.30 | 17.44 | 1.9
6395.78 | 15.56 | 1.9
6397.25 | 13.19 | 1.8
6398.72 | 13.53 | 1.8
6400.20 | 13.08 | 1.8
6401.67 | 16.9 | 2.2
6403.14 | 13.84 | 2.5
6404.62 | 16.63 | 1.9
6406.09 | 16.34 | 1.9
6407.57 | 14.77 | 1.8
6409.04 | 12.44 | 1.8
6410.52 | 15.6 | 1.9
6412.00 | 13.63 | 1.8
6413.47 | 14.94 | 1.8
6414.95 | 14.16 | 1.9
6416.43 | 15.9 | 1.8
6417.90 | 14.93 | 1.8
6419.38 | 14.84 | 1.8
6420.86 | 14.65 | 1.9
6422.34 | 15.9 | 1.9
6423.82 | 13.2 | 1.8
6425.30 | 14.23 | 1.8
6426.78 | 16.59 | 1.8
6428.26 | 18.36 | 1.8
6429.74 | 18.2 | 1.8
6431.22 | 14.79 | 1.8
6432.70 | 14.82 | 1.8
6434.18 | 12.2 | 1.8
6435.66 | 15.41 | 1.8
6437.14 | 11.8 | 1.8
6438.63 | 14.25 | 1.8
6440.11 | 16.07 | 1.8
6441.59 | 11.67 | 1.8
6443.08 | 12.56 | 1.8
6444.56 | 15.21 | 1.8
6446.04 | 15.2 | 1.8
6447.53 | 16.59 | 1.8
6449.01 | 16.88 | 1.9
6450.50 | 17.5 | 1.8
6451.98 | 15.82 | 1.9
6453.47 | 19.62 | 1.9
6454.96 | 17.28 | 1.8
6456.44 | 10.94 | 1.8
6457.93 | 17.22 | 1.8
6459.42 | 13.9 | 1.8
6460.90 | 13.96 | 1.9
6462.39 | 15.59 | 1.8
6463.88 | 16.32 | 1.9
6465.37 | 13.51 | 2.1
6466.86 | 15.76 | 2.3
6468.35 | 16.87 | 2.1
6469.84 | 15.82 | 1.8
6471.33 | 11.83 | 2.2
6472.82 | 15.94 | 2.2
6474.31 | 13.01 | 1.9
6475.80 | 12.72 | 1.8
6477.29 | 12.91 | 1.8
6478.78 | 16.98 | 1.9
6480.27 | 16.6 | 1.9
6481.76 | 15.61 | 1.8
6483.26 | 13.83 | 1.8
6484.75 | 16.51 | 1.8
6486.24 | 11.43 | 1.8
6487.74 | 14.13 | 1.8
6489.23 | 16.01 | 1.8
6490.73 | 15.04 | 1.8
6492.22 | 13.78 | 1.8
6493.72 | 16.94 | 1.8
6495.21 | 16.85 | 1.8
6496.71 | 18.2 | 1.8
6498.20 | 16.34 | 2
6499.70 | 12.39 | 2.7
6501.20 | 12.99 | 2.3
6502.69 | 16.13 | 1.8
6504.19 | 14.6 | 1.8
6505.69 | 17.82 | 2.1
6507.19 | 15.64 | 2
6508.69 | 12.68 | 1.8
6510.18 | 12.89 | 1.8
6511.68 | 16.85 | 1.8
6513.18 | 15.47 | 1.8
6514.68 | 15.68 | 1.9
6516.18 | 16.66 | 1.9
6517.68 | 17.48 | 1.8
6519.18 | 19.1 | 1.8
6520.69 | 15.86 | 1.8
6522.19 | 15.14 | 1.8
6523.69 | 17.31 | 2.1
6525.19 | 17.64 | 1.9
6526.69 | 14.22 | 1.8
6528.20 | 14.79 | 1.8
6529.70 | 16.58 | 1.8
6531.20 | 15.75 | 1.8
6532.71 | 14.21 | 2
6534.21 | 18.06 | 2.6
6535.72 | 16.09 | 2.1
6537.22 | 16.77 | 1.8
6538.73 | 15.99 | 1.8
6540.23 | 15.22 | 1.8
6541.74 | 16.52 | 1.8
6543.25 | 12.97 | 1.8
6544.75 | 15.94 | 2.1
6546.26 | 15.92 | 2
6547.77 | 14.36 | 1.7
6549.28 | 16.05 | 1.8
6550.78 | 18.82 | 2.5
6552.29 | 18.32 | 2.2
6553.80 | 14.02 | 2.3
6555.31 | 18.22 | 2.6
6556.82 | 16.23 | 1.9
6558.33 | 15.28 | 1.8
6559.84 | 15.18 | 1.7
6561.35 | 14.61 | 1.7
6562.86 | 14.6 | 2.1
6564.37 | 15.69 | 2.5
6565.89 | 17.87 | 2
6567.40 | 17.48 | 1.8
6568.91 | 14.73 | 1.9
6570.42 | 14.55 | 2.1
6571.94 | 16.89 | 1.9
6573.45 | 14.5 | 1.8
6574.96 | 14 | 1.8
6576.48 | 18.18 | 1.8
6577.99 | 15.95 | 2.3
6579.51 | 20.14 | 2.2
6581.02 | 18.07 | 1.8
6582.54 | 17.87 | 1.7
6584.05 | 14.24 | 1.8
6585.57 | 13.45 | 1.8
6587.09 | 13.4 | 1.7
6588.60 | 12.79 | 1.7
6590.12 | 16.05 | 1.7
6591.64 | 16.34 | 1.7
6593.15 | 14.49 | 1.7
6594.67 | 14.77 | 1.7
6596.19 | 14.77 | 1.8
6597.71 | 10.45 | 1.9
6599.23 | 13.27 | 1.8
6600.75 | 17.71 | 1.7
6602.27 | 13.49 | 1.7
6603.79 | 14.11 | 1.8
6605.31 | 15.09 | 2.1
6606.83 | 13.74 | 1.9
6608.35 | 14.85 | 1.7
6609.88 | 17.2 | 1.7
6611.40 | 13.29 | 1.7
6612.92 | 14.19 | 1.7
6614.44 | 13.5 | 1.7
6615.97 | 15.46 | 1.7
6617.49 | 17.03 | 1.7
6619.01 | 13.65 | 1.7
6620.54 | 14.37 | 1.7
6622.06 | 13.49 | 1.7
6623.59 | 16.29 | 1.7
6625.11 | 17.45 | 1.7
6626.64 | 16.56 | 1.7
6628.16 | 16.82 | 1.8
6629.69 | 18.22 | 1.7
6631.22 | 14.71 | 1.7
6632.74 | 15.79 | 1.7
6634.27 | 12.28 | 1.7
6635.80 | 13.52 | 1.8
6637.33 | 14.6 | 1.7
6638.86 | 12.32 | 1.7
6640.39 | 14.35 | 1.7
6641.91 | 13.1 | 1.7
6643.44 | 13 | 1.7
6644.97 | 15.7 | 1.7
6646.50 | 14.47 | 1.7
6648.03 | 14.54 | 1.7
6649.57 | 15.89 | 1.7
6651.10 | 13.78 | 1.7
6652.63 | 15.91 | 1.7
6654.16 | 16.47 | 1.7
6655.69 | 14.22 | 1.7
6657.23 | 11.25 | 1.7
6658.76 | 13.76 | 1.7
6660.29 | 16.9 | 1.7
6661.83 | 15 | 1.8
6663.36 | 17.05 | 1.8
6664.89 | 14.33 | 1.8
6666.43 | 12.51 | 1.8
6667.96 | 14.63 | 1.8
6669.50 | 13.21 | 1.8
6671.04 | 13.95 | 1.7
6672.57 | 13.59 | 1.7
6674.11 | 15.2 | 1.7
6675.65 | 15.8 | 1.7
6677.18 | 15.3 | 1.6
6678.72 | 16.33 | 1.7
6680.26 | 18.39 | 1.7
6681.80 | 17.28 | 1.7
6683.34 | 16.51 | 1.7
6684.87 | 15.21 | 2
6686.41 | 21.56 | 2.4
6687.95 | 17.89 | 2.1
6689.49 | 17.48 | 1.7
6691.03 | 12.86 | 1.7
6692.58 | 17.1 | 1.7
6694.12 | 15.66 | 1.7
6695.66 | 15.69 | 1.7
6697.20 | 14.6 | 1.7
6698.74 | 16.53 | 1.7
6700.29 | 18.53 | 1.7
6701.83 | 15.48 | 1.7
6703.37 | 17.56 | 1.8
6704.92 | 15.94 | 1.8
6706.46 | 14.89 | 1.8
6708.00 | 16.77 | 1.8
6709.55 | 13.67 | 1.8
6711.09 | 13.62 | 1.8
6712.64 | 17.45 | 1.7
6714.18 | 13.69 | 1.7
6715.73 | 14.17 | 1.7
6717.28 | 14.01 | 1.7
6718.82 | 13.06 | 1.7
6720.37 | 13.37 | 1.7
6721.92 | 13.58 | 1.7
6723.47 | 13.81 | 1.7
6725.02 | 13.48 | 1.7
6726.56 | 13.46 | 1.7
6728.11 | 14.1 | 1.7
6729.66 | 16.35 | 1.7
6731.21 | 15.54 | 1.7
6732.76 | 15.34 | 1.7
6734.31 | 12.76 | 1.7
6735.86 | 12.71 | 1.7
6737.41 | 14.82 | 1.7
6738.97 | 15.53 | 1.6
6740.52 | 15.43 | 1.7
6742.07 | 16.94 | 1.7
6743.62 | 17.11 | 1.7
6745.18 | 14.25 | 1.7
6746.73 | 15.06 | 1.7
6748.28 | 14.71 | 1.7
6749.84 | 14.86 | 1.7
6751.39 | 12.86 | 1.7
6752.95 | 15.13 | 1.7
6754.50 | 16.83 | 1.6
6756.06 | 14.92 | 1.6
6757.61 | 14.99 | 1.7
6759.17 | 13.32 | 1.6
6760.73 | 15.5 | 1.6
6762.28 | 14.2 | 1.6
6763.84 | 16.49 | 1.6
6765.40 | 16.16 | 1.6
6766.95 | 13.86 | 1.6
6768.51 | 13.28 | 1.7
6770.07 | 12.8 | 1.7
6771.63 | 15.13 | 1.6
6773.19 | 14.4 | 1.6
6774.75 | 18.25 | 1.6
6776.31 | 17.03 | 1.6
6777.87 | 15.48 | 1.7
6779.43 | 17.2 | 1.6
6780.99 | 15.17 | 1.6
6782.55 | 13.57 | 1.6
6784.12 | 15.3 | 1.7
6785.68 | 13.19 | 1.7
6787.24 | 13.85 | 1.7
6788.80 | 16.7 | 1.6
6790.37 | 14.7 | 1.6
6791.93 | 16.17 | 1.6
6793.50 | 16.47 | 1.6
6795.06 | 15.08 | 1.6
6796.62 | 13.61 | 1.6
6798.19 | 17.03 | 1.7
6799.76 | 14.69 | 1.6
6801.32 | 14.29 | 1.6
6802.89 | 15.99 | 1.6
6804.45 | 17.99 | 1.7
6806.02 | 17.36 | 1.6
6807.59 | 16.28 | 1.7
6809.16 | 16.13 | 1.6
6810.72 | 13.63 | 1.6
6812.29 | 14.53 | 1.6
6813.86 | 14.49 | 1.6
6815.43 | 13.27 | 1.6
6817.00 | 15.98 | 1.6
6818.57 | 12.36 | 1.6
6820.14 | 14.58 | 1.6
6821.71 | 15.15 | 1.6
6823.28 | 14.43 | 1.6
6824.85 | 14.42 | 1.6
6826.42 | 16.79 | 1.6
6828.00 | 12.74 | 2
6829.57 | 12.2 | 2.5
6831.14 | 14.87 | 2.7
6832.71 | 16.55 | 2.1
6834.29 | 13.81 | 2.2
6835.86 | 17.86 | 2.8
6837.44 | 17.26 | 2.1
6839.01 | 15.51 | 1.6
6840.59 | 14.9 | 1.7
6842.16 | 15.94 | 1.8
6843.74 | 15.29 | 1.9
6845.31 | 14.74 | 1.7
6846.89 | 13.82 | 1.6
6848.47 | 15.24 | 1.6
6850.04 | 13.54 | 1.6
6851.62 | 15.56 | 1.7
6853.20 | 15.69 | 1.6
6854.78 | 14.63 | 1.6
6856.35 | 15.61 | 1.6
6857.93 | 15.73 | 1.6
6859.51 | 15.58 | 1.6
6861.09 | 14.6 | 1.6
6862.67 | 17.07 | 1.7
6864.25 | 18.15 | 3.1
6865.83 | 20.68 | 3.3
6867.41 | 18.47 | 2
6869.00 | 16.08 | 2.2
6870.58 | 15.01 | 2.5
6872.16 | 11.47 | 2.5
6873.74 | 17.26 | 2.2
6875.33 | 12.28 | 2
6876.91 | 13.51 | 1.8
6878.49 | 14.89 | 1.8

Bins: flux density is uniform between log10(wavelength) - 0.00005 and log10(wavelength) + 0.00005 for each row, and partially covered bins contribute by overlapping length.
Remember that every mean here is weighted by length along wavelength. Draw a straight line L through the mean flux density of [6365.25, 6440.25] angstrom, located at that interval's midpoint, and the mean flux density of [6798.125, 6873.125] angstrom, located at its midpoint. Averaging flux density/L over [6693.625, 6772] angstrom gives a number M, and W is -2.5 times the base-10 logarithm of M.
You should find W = 0.03 mag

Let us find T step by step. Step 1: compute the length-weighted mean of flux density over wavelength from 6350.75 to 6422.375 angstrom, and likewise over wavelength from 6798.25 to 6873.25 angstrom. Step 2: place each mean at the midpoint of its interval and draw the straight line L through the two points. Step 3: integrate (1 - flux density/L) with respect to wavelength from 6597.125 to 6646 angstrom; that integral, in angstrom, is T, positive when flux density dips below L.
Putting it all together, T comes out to 2.4 angstrom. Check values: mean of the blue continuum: 15.5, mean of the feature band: 14.7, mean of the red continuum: 15.4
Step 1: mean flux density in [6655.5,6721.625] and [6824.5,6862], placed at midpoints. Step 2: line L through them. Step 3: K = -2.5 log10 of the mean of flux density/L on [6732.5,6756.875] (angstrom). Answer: 0.03 mag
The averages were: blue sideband 15.4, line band 14.9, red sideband 15.1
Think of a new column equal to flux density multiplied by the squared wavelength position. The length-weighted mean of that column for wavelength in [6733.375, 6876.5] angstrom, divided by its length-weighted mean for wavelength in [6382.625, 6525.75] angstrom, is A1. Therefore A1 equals 1.1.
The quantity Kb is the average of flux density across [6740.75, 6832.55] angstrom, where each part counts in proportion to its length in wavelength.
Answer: 15.1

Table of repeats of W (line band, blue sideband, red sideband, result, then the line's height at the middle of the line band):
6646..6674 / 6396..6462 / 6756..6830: 0.036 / 15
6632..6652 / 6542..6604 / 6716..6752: 0.072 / 15.1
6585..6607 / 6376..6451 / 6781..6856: 0.069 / 15.2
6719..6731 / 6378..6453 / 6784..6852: 0.084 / 15.2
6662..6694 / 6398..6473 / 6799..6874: -0.038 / 15.2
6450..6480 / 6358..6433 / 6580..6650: 0.013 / 15.4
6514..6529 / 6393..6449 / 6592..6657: -0.110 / 14.8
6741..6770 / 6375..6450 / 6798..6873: 0.027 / 15.4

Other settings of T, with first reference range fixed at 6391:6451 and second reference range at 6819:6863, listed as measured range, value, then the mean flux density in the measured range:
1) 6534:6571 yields -2.10 angstrom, 16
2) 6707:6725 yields 1.00 angstrom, 14.3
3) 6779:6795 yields -0.08 angstrom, 15.2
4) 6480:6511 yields 0.11 angstrom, 15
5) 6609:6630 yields -0.52 angstrom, 15.5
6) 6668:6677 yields 0.40 angstrom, 14.4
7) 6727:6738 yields 0.45 angstrom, 14.5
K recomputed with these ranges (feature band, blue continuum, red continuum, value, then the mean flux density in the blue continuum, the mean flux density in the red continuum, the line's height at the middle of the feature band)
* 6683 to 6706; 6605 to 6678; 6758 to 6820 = -0.115 mag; 14.8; 15.1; 14.9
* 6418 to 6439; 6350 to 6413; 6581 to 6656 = 0.036 mag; 15.6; 14.8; 15.5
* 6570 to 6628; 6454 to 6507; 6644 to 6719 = 0.007 mag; 15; 15.4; 15.3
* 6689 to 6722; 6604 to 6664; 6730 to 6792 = -0.023 mag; 14.9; 15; 15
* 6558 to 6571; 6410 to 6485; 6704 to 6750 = -0.048 mag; 15.1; 14.7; 14.9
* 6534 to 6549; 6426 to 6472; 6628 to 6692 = -0.036 mag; 15.2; 15.1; 15.2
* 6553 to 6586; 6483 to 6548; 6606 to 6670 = -0.055 mag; 15.6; 14.8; 15.2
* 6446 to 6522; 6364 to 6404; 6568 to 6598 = 0.016 mag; 15.9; 15.4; 15.6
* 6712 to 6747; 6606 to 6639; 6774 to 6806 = 0.059 mag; 15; 15.6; 15.4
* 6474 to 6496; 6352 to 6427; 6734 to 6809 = 0.038 mag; 15.5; 15.2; 15.4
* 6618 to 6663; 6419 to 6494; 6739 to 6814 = 0.026 mag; 15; 15.3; 15.2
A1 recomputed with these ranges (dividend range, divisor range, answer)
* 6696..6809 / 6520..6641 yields 1.03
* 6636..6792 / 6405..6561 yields 1.05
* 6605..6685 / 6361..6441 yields 1.05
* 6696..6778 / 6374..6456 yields 1.07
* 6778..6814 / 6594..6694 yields 1.07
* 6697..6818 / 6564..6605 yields 1.03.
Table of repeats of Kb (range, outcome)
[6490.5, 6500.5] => 15.7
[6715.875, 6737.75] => 14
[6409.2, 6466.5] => 15.1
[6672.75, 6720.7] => 15.9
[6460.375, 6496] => 14.9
